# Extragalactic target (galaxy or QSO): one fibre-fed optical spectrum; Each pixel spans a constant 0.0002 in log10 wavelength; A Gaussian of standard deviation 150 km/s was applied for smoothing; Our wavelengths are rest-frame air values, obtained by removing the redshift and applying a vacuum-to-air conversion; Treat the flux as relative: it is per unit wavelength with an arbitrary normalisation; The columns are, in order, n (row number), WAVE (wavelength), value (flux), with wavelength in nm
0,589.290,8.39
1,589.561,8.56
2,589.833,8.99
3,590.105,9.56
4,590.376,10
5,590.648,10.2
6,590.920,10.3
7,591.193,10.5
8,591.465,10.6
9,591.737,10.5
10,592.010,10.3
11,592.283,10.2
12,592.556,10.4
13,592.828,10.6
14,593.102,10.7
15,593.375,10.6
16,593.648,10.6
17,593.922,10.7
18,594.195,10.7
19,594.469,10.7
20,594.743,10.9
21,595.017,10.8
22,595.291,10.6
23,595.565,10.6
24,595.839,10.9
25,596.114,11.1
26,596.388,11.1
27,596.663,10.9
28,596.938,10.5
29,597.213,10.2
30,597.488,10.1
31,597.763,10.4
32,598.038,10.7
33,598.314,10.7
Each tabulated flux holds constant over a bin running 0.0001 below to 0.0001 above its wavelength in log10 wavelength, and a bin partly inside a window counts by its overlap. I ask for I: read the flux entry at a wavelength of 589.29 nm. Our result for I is 8.39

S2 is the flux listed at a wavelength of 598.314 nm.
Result 10.7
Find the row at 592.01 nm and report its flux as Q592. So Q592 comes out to 10.3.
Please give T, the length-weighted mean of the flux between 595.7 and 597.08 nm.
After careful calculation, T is 10.9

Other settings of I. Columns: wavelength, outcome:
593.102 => 10.7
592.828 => 10.6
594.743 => 10.9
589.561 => 8.56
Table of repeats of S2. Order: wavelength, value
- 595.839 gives 10.9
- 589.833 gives 8.99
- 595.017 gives 10.8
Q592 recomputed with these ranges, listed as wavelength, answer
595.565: 10.6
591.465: 10.6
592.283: 10.2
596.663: 10.9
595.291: 10.6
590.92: 10.3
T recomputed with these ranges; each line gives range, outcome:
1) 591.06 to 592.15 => 10.5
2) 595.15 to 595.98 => 10.7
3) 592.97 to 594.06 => 10.7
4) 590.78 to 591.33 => 10.4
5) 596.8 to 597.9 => 10.3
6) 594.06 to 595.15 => 10.8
